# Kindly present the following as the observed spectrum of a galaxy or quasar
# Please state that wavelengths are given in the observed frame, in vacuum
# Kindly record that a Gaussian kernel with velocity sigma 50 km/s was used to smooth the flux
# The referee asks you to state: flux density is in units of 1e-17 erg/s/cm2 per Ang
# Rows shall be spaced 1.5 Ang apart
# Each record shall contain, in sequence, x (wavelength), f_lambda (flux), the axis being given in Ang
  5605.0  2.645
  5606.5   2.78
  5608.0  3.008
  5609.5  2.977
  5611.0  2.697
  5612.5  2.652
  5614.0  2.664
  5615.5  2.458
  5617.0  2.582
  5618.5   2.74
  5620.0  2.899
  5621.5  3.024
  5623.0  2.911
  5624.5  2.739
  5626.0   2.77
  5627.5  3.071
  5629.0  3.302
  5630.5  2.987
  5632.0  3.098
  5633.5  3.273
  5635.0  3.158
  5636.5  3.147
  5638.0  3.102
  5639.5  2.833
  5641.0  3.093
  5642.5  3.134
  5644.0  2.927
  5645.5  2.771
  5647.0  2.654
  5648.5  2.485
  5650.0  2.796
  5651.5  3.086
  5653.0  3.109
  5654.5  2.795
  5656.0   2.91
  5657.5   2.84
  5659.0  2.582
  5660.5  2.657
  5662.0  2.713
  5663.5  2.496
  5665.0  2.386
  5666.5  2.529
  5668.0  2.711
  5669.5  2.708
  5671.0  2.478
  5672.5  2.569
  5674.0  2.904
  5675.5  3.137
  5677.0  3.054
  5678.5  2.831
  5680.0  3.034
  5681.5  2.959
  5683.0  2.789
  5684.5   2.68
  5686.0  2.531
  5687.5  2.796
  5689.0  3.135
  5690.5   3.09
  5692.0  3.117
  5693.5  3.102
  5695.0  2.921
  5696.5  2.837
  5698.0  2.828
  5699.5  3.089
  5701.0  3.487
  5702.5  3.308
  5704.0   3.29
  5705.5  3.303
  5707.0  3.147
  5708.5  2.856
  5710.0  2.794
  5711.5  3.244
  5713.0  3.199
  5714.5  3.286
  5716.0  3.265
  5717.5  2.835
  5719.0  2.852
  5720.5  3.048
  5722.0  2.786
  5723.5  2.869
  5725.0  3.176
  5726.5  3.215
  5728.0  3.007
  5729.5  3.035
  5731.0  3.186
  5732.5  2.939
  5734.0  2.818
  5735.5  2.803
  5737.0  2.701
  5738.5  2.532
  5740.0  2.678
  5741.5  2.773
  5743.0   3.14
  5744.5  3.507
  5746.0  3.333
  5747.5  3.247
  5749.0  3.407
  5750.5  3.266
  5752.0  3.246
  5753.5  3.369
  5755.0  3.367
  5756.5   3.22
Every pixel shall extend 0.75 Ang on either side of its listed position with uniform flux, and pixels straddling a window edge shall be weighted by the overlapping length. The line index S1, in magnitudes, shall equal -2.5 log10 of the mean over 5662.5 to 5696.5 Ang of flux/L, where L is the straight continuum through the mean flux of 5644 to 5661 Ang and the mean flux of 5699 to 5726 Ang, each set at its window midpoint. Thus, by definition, 0.05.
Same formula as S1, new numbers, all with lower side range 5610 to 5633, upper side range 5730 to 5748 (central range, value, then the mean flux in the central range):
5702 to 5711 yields -0.06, 3.11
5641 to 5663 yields 0.02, 2.82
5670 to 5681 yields 0.02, 2.86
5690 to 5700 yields -0.03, 2.99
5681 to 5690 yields 0.04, 2.82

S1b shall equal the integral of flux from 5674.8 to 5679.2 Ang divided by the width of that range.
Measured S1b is 3.01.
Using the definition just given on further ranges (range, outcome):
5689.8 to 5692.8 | 3.1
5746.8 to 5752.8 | 3.29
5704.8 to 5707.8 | 3.22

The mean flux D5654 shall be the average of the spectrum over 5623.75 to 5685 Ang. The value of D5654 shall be 2.86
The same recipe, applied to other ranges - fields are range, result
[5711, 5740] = 2.98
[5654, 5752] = 2.95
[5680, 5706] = 3.01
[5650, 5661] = 2.85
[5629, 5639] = 3.13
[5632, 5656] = 2.96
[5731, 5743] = 2.8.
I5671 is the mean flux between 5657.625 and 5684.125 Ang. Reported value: 2.74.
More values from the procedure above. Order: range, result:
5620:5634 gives 3.01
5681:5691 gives 2.85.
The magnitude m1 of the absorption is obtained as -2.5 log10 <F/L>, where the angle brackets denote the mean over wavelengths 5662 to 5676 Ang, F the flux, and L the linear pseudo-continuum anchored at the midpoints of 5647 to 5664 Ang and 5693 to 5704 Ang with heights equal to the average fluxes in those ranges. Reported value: 0.09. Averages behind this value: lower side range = 2.77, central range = 2.65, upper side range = 3.1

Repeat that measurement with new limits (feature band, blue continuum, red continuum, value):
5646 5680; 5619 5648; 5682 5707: 0.09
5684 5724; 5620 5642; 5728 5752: 0.00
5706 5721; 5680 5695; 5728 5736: -0.04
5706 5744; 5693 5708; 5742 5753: 0.08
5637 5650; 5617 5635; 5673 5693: 0.03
